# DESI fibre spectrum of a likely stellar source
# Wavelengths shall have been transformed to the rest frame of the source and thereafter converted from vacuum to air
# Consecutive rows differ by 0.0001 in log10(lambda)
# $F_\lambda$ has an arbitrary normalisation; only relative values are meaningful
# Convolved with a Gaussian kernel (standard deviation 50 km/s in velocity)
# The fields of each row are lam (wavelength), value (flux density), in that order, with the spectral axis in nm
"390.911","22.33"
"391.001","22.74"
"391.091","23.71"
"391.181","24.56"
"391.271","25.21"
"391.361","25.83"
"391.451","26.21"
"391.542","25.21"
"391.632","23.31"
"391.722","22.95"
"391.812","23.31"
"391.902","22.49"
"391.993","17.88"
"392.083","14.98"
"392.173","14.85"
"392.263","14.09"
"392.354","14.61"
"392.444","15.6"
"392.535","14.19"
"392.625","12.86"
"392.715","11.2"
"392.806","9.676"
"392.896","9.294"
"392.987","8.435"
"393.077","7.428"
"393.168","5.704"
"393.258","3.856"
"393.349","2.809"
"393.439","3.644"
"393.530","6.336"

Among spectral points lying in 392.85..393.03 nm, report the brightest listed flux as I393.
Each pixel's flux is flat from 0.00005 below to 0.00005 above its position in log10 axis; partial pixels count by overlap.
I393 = 9.294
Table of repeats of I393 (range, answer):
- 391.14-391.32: 25.21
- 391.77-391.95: 23.31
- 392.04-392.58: 15.6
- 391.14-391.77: 26.21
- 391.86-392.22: 22.49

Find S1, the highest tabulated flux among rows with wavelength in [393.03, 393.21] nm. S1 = 7.428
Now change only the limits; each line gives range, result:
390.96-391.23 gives 24.56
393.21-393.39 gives 3.856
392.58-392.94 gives 12.86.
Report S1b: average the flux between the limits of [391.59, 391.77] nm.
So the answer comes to 23.2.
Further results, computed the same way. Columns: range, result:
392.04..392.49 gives 14.8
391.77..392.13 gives 19.6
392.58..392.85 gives 11.3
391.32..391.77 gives 24.7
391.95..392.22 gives 15.9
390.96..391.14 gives 23.3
